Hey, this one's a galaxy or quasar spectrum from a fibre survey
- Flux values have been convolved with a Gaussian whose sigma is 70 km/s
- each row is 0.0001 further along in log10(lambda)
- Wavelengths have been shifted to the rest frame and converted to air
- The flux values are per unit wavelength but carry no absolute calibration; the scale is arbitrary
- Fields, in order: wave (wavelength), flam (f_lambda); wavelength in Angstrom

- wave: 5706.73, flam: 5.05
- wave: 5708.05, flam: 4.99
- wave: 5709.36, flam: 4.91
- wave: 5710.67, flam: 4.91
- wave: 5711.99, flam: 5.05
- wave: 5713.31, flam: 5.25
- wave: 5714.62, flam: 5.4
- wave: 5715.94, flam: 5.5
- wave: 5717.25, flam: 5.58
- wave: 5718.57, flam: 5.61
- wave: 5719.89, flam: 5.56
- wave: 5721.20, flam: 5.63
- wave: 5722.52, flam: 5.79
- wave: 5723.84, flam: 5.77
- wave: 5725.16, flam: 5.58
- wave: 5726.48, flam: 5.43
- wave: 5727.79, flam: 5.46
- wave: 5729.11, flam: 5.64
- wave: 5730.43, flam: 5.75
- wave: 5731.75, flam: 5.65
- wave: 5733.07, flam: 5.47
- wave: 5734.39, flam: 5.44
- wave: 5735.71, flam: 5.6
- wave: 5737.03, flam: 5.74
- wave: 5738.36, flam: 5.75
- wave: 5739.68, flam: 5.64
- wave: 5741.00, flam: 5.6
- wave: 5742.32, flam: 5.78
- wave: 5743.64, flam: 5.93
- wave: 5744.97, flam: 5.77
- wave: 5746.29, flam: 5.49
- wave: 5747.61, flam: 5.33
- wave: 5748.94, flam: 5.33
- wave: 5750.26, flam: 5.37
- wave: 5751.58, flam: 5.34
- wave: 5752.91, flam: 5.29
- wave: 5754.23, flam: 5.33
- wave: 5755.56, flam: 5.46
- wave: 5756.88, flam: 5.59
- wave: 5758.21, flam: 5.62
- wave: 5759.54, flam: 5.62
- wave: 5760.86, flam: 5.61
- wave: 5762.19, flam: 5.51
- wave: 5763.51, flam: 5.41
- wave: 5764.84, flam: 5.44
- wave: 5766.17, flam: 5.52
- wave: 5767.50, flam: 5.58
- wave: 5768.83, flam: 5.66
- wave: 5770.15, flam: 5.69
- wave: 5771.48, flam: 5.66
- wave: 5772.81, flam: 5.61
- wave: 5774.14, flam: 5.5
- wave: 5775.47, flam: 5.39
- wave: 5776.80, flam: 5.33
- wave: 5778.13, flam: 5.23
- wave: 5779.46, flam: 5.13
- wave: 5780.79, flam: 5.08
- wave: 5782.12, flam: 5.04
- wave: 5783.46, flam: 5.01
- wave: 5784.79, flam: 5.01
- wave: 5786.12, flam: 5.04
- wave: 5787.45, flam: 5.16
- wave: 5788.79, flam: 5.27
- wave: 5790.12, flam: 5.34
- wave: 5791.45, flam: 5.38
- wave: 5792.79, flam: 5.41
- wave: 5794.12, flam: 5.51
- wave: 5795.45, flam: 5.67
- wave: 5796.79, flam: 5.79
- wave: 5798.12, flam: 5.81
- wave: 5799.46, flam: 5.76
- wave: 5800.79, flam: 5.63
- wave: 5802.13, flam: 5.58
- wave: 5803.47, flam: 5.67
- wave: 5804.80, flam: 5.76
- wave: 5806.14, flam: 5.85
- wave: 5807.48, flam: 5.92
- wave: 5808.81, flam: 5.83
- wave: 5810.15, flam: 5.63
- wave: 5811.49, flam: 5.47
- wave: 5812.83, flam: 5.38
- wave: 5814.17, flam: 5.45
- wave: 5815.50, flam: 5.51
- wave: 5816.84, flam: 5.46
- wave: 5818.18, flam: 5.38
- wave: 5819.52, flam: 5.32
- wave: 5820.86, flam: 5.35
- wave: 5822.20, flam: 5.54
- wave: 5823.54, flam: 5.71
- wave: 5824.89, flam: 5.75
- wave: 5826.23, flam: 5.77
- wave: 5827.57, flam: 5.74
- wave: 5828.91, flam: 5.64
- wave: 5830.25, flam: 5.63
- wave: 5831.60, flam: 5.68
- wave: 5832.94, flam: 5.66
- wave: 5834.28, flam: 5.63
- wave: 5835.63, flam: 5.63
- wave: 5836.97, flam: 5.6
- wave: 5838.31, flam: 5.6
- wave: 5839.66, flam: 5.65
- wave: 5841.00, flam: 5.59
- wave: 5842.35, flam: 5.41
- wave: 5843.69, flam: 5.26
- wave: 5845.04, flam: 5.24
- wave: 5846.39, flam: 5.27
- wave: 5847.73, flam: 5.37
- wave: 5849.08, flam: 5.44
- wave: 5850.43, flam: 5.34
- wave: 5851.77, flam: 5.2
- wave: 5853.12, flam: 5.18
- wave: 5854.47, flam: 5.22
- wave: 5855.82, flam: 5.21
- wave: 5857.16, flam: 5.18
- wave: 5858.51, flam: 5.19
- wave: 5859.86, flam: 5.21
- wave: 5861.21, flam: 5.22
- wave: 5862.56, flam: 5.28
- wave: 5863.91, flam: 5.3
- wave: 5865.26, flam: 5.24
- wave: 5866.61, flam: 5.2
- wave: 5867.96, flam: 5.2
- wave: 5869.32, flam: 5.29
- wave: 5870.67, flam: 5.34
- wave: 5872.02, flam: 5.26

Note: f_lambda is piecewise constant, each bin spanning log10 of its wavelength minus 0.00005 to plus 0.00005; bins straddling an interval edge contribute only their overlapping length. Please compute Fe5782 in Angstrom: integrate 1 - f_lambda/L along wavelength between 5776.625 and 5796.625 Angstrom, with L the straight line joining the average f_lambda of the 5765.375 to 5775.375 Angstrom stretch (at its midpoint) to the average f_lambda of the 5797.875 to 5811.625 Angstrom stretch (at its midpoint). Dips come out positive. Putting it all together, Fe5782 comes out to 1.42 Angstrom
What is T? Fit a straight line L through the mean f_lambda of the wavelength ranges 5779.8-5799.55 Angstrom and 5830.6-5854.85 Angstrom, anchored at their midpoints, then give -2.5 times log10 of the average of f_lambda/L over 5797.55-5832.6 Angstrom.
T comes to -0.05 mag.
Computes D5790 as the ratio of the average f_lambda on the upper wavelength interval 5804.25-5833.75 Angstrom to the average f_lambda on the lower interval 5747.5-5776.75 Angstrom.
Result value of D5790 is 1.02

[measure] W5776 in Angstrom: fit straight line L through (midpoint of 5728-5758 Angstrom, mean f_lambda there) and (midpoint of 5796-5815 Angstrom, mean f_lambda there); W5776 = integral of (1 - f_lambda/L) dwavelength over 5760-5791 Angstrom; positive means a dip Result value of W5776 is 1.4 Angstrom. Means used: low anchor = 5.56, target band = 5.36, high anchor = 5.68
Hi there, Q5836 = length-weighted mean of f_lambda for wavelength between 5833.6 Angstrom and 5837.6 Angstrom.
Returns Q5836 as 5.62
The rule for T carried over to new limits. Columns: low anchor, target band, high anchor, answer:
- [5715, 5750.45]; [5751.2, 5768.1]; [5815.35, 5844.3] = 0.021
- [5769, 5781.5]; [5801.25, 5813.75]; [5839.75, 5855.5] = -0.057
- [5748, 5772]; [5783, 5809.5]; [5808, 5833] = 0.004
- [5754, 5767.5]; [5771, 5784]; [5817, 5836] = 0.049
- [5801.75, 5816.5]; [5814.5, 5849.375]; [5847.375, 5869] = -0.015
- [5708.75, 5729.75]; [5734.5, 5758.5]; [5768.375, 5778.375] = -0.013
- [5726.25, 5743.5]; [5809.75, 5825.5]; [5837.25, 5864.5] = -0.016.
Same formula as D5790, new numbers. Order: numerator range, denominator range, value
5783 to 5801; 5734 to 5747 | 0.95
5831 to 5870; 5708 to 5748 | 0.97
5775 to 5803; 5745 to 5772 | 0.97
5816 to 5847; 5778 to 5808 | 1.02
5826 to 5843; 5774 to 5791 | 1.09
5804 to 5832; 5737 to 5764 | 1.01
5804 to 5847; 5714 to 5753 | 1.00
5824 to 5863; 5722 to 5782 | 0.98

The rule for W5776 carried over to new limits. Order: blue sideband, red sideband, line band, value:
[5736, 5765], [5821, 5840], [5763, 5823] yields 1.39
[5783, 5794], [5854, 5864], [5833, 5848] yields -0.76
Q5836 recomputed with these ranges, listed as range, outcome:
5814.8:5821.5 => 5.41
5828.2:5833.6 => 5.65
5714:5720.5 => 5.53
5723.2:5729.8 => 5.58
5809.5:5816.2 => 5.49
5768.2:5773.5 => 5.66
